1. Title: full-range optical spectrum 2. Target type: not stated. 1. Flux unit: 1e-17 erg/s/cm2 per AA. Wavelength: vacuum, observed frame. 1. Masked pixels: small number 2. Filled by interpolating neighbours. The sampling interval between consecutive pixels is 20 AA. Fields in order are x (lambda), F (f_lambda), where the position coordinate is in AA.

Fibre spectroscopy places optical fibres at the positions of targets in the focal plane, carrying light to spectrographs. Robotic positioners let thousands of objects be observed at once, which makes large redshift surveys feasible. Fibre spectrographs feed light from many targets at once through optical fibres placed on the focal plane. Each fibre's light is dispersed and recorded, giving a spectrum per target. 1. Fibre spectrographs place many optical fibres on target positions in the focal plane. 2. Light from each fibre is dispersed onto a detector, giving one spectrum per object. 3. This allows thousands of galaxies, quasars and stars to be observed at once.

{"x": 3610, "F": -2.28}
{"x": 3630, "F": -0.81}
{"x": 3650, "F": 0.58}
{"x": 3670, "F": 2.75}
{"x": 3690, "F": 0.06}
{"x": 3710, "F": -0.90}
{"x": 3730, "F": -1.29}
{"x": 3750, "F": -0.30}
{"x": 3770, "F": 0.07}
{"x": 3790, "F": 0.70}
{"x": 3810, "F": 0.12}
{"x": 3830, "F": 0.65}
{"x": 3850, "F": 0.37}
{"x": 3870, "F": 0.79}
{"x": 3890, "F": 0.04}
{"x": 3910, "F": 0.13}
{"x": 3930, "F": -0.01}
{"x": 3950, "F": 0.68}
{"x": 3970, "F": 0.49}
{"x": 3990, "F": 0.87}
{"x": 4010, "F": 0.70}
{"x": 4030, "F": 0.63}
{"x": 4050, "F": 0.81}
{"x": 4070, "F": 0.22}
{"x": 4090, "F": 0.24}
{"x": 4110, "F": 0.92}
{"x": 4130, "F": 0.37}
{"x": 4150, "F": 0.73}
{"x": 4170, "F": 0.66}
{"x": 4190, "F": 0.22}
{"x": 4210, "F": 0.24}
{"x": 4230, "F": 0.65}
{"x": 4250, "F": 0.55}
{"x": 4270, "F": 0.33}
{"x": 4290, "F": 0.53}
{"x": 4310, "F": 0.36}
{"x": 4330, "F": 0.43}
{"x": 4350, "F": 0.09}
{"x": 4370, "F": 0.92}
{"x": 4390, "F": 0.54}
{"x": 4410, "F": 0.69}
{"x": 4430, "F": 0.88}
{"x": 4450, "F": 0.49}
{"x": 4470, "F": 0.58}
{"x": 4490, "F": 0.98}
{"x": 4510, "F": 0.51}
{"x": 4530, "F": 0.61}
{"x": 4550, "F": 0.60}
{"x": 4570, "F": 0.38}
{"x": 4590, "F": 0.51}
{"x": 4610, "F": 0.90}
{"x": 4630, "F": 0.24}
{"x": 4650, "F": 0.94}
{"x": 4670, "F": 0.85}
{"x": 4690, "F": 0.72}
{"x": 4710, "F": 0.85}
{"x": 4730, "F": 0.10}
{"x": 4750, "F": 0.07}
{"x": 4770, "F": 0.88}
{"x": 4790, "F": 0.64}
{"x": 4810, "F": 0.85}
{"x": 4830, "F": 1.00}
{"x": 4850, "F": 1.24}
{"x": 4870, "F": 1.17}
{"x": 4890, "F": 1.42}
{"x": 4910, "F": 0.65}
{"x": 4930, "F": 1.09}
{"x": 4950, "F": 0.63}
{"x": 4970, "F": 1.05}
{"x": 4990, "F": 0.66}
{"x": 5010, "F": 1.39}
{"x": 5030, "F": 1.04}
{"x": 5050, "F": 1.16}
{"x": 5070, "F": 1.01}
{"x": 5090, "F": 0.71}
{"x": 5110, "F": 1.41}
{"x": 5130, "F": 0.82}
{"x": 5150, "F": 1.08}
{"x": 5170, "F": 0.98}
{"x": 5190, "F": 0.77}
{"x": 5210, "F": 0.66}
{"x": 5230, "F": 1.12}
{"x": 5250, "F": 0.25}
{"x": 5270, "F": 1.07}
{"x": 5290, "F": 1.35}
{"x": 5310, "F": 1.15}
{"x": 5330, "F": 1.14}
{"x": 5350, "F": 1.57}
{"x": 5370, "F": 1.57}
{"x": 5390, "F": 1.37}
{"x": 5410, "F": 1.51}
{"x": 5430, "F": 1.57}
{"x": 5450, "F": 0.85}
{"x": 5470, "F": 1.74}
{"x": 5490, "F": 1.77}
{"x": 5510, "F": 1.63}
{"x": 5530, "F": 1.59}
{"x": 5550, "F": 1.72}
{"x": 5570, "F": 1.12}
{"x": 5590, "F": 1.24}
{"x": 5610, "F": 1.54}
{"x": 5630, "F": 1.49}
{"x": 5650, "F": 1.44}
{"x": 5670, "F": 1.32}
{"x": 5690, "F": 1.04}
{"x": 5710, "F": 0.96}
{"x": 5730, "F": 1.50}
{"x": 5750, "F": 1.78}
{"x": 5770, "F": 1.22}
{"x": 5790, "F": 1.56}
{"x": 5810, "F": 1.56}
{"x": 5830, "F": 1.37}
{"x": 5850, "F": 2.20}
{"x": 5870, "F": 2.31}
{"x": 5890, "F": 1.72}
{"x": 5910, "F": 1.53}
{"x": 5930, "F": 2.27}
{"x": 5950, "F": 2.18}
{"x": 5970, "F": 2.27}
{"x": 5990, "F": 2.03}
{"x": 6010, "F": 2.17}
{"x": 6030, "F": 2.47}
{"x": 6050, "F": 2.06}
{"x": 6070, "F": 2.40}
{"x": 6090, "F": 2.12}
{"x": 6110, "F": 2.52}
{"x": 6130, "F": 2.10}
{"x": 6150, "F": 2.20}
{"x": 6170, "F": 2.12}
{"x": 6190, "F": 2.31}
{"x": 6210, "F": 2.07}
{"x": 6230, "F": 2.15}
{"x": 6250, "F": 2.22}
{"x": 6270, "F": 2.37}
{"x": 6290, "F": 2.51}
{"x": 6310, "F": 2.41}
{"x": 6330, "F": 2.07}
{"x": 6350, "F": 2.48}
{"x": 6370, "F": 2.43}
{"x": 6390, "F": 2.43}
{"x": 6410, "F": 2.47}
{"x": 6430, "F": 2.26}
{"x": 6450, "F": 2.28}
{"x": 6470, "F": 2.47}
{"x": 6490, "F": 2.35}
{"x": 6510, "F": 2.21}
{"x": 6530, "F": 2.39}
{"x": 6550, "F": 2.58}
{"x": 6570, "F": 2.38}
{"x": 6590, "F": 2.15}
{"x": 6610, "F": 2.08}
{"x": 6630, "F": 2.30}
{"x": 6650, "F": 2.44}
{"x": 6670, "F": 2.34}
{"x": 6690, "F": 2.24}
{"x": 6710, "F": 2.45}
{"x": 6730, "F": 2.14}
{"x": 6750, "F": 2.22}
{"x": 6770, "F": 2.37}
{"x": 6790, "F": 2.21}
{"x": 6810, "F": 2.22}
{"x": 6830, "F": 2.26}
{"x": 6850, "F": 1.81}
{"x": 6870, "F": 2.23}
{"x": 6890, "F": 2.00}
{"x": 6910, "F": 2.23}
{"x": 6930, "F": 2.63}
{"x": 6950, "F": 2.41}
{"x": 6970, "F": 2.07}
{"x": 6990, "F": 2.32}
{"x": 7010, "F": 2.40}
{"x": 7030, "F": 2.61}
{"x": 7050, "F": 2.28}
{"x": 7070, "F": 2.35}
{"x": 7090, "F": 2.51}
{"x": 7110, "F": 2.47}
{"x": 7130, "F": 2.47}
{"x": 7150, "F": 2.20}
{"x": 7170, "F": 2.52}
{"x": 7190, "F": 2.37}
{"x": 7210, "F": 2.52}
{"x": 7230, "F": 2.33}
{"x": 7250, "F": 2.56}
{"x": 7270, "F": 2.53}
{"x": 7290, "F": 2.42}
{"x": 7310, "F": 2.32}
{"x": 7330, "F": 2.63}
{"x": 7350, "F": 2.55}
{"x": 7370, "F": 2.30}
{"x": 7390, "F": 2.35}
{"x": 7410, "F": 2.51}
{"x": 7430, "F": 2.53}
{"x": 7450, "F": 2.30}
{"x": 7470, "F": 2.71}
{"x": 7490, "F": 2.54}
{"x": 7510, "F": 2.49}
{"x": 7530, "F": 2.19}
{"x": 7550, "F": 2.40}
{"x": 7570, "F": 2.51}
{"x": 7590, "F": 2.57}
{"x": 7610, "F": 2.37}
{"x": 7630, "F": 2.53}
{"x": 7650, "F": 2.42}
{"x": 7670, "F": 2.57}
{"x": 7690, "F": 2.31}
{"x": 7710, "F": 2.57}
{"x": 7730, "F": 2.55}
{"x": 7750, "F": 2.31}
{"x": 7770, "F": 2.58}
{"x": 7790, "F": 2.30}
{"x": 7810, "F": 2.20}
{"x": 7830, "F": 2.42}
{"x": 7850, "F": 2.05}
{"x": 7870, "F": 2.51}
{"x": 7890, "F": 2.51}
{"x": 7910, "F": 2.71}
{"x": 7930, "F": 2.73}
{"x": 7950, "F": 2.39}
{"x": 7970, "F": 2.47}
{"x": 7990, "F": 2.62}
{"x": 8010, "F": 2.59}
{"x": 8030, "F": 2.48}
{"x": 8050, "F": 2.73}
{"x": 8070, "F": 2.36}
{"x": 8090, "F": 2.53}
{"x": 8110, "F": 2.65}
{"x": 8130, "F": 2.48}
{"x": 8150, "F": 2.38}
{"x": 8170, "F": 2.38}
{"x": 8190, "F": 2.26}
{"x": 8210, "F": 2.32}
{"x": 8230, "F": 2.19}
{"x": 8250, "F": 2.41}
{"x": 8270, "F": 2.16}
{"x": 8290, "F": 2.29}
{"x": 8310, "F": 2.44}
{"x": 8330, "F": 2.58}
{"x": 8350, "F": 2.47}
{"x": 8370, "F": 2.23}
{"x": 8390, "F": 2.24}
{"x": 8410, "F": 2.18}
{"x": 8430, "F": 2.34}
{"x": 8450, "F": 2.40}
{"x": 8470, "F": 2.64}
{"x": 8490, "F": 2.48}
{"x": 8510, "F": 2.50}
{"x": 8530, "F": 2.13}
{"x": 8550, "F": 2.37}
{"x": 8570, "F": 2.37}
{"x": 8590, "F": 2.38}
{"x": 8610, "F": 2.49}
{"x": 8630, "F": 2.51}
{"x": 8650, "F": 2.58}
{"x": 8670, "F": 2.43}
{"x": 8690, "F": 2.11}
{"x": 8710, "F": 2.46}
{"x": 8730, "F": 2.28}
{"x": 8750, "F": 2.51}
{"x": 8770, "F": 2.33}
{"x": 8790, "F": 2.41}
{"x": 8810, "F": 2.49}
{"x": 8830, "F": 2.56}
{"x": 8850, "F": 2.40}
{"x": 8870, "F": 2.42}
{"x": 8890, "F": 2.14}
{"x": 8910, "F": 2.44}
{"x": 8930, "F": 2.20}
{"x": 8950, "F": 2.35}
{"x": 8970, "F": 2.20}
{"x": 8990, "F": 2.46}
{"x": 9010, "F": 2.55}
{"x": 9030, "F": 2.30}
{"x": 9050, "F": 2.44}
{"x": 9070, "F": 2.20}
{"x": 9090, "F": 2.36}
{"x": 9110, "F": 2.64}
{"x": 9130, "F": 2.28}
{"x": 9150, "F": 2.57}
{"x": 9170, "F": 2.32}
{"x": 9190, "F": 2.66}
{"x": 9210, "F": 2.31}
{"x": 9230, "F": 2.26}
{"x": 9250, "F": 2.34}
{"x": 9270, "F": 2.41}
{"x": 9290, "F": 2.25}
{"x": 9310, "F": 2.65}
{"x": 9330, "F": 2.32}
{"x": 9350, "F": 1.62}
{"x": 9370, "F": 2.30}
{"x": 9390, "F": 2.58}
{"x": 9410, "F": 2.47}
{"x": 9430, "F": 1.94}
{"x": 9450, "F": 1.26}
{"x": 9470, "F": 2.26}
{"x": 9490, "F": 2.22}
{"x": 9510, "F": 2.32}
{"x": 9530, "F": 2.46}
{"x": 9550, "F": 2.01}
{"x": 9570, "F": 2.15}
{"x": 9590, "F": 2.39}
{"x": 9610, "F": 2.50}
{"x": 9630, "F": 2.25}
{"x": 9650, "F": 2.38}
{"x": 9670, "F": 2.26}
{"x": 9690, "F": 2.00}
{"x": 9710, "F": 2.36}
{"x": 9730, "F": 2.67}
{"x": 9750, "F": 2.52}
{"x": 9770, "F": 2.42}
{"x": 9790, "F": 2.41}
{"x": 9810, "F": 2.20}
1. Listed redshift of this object 0.32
